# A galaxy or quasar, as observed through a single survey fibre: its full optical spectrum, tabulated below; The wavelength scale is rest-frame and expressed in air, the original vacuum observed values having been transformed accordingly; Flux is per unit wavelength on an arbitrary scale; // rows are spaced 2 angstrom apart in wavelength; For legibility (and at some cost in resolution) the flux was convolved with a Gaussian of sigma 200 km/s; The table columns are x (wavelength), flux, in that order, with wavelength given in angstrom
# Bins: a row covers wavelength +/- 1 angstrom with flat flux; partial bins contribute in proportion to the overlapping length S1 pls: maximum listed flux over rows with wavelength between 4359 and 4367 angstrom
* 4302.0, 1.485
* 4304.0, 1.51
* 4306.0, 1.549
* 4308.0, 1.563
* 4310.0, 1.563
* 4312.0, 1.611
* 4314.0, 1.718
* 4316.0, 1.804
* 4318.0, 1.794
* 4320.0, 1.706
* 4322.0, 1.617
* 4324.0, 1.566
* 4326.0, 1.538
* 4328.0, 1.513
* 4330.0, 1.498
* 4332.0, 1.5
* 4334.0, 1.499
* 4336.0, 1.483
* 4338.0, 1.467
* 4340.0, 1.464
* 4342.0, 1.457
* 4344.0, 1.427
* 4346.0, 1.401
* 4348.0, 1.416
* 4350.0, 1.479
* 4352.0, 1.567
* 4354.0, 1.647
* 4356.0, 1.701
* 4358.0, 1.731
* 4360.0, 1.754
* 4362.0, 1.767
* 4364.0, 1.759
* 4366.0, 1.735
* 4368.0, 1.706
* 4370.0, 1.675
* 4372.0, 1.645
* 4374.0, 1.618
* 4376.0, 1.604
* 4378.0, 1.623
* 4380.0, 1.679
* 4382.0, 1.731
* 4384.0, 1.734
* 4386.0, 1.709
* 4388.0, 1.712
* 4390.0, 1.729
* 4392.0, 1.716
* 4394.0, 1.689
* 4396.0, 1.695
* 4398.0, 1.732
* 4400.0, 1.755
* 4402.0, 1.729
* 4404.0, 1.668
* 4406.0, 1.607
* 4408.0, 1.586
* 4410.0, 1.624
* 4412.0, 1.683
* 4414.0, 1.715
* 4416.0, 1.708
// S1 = 1.767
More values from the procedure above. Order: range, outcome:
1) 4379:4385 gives 1.734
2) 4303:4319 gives 1.804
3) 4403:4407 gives 1.668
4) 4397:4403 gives 1.755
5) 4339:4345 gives 1.464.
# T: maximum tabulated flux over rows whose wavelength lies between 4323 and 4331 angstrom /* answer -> 1.566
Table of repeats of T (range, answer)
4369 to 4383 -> 1.731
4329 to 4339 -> 1.5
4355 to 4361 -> 1.754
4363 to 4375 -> 1.759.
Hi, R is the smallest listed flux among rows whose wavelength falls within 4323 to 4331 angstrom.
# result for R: 1.498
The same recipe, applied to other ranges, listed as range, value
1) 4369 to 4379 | 1.604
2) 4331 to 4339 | 1.467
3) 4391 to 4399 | 1.689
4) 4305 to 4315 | 1.549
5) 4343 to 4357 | 1.401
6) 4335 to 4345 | 1.427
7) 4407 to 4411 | 1.586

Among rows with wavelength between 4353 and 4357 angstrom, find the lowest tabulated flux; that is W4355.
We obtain 1.647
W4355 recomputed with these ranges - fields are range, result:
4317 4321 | 1.706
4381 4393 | 1.709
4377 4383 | 1.623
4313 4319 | 1.718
